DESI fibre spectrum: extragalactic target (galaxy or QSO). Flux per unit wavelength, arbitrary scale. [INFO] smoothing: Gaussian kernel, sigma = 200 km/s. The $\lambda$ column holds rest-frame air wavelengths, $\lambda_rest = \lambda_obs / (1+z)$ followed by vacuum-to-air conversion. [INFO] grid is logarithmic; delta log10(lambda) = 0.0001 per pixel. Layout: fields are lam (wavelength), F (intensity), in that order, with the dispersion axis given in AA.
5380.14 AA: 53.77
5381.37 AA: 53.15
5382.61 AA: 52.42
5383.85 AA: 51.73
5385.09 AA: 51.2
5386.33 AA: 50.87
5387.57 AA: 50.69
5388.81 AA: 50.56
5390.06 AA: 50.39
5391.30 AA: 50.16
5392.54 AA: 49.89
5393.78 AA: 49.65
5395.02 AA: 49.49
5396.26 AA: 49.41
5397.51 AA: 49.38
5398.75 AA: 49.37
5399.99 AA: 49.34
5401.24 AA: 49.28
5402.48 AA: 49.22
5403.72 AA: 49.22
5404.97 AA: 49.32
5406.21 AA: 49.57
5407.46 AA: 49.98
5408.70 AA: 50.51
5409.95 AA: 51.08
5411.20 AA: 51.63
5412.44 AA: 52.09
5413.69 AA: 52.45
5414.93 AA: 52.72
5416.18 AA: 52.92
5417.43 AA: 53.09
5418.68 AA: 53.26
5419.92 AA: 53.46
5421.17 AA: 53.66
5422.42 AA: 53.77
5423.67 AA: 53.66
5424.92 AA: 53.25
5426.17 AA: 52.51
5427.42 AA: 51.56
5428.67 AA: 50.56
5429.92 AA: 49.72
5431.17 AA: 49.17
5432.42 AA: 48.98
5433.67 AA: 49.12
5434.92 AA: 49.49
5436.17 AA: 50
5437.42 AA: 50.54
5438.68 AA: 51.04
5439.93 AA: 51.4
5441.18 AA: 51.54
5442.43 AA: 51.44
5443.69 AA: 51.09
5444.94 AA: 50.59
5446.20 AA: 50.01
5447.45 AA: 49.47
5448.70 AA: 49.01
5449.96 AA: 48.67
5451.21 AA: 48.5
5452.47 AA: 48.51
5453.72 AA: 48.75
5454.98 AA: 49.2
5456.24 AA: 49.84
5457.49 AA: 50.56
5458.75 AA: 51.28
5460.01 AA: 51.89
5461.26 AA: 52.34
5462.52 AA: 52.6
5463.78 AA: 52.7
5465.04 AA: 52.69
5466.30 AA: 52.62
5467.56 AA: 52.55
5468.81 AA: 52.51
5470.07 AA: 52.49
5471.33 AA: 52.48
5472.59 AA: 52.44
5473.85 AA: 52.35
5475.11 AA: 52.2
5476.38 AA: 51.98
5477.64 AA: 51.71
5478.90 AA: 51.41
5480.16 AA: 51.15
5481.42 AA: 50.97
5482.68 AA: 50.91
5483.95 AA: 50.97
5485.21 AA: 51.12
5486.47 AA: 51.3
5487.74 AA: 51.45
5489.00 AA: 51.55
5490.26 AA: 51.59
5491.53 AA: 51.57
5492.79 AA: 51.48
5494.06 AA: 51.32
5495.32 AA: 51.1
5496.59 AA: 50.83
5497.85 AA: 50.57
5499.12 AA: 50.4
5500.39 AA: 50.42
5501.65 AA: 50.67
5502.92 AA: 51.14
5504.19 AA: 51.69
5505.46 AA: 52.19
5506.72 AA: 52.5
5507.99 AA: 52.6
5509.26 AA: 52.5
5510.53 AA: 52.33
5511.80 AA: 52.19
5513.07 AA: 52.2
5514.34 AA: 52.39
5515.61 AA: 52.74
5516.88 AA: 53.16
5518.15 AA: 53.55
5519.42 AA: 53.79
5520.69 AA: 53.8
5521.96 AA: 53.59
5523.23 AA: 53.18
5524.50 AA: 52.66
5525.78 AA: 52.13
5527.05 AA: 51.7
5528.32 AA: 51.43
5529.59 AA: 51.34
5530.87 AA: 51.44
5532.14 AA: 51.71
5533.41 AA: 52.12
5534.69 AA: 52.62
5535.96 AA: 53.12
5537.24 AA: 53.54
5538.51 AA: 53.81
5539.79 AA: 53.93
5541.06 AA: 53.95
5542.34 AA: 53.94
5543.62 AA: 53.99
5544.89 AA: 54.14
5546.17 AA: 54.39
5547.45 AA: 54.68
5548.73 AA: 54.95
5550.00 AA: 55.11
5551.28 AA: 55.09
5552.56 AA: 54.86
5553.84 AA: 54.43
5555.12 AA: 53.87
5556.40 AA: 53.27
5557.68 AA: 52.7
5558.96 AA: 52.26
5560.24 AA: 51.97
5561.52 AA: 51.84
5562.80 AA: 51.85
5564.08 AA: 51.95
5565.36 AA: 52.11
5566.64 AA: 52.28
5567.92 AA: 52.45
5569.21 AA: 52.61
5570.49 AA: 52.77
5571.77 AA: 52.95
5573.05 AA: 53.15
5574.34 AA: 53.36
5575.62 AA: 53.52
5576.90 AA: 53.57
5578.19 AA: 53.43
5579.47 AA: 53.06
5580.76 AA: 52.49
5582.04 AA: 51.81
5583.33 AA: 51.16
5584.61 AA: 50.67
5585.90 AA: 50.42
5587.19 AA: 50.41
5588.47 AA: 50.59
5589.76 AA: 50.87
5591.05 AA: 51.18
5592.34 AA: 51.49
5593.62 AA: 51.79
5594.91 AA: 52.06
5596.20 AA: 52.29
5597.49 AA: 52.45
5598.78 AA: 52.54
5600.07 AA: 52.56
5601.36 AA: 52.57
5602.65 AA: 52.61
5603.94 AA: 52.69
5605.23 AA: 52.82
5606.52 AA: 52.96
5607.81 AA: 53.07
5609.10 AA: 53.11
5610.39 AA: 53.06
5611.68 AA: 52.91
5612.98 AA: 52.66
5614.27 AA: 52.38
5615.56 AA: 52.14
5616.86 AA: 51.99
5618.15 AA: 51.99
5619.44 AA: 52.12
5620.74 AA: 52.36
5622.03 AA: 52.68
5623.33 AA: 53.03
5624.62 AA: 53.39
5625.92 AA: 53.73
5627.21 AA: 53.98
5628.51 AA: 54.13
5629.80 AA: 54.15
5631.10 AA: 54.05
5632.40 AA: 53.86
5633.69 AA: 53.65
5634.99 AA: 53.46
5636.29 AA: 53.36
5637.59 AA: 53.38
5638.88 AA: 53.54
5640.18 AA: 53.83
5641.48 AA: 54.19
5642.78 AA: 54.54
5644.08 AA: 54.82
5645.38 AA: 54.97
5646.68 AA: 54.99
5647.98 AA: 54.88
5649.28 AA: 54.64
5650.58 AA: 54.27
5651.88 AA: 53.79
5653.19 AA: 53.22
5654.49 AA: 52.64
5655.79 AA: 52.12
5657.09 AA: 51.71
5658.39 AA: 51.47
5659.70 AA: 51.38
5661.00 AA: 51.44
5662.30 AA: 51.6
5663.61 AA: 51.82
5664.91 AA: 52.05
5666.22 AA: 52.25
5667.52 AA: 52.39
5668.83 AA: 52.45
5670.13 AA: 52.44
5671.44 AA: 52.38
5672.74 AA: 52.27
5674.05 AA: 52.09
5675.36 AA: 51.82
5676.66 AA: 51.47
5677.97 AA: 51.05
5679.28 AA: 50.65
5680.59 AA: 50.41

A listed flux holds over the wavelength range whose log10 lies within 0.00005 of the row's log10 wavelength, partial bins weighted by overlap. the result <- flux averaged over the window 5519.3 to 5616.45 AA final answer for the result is 52.7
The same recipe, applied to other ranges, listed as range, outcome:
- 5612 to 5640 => 53.2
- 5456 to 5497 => 51.7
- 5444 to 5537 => 51.6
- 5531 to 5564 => 53.5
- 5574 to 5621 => 52.2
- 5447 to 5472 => 51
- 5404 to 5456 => 50.9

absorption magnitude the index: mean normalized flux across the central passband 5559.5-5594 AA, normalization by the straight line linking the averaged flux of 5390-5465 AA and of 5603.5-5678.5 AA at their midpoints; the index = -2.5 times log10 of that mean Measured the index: 0.00 mag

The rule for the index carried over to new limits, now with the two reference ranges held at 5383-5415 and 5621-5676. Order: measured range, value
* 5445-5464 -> 0.017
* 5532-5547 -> -0.033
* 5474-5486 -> -0.003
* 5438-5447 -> -0.003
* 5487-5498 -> 0.002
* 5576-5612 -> 0.008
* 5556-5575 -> -0.006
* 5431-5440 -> 0.018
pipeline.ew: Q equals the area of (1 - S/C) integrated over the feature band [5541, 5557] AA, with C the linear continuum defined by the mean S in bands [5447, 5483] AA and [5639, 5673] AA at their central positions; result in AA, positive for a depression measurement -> -0.7 AA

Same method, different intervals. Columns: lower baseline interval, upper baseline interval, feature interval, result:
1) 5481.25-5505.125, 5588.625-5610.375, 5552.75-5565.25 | -0.2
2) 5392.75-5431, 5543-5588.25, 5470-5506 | 0.4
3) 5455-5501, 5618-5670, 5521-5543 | -0.3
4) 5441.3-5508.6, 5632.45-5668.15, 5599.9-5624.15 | 0.1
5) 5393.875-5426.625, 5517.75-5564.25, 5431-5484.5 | 1.1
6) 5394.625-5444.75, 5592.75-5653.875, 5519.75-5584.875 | -0.7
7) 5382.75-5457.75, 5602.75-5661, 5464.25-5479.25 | -0.3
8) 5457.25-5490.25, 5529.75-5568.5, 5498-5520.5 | 0.2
